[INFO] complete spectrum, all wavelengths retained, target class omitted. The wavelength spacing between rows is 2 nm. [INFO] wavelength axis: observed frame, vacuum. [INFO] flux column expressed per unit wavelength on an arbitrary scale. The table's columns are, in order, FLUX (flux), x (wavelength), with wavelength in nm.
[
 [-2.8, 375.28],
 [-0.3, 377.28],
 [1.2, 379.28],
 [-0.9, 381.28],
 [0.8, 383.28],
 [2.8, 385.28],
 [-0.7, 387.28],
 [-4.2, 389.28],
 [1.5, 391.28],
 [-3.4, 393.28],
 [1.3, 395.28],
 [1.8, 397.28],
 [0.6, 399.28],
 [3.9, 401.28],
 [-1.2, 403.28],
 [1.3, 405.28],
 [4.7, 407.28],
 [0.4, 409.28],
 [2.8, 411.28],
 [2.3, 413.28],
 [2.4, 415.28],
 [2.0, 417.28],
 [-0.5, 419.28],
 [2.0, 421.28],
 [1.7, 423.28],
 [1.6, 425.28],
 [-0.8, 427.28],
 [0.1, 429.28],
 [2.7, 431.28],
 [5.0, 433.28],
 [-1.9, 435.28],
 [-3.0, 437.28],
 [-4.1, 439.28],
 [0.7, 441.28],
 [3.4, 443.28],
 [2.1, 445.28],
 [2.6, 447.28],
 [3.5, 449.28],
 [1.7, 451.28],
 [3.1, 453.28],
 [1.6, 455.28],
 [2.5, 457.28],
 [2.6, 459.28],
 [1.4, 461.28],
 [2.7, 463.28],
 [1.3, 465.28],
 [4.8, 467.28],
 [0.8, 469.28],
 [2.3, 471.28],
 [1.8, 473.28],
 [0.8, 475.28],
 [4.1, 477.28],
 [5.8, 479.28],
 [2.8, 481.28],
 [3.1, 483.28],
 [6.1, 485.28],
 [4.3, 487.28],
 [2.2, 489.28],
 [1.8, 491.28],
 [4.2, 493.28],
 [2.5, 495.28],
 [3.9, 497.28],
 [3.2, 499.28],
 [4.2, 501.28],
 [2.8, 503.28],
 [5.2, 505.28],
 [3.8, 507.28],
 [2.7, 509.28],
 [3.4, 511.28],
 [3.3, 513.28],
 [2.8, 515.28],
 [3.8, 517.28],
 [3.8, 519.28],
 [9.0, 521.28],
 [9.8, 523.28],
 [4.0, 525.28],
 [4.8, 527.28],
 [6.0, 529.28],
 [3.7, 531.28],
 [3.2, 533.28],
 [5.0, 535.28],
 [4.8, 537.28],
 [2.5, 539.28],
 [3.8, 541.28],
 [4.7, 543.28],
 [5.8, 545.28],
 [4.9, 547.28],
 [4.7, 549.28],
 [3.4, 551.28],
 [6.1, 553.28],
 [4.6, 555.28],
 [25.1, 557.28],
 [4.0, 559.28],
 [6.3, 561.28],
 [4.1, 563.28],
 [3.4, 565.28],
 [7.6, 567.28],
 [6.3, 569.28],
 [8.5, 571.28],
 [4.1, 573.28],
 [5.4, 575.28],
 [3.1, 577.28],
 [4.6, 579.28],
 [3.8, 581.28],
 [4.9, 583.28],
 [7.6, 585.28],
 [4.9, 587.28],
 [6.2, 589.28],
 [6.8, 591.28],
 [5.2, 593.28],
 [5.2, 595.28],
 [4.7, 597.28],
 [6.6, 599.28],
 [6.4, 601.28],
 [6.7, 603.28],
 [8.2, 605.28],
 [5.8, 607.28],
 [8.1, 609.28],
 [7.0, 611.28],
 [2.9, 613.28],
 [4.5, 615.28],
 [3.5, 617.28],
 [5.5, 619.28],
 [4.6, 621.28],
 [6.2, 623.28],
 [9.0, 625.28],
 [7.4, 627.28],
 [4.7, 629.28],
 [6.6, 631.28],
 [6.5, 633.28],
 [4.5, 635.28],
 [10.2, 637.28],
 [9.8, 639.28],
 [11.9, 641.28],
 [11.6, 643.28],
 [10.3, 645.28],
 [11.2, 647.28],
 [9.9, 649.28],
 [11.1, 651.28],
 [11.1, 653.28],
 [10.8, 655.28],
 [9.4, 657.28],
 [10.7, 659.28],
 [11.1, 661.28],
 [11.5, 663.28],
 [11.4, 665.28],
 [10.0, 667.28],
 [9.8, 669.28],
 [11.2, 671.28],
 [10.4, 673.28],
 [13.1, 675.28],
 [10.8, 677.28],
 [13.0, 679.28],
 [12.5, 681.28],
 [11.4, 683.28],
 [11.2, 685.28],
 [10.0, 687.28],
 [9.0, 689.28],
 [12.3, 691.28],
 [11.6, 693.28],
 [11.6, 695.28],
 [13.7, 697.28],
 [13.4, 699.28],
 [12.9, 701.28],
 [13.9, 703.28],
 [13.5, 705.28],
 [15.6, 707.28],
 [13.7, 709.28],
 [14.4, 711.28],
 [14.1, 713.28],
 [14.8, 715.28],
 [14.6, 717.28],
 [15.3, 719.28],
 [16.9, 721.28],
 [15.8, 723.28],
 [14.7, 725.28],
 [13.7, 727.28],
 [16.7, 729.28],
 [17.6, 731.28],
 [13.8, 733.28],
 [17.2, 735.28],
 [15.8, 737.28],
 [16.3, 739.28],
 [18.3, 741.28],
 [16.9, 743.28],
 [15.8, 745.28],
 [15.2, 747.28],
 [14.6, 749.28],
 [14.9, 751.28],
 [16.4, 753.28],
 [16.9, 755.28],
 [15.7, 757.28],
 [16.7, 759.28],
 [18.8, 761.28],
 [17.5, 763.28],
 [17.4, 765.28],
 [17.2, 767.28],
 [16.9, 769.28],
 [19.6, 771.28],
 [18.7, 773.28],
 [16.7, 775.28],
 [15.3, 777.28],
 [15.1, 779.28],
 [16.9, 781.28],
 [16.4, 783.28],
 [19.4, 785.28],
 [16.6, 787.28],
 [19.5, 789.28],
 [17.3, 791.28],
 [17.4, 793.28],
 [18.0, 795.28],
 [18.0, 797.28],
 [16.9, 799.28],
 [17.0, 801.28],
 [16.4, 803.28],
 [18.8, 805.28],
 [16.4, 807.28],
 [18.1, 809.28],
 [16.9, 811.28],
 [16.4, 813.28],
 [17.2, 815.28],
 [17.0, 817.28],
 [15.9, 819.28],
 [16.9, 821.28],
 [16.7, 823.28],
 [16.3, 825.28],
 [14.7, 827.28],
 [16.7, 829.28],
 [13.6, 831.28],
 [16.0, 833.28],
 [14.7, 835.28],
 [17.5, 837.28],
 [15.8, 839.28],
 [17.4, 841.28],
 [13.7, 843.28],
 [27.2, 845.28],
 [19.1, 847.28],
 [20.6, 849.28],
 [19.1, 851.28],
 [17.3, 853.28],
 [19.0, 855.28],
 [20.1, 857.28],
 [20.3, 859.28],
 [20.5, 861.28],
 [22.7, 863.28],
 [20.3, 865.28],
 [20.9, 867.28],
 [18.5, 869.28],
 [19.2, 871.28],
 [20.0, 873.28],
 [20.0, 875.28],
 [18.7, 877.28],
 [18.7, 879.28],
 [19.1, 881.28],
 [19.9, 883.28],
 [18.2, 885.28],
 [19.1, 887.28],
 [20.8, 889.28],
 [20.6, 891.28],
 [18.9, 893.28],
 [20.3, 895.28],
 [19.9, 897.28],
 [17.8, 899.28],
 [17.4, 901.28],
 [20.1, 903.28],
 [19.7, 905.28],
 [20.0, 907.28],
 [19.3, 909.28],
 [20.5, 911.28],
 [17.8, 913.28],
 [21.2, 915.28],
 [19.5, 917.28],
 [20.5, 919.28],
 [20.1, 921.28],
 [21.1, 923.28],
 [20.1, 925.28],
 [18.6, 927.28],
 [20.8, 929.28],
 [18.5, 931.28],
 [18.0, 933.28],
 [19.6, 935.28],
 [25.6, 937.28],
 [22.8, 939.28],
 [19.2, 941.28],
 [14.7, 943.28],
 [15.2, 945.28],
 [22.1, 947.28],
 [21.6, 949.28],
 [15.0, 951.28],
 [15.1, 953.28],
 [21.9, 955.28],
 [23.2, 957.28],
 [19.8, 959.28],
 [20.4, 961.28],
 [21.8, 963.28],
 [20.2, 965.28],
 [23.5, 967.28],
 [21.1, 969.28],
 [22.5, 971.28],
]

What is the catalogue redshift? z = 0.60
